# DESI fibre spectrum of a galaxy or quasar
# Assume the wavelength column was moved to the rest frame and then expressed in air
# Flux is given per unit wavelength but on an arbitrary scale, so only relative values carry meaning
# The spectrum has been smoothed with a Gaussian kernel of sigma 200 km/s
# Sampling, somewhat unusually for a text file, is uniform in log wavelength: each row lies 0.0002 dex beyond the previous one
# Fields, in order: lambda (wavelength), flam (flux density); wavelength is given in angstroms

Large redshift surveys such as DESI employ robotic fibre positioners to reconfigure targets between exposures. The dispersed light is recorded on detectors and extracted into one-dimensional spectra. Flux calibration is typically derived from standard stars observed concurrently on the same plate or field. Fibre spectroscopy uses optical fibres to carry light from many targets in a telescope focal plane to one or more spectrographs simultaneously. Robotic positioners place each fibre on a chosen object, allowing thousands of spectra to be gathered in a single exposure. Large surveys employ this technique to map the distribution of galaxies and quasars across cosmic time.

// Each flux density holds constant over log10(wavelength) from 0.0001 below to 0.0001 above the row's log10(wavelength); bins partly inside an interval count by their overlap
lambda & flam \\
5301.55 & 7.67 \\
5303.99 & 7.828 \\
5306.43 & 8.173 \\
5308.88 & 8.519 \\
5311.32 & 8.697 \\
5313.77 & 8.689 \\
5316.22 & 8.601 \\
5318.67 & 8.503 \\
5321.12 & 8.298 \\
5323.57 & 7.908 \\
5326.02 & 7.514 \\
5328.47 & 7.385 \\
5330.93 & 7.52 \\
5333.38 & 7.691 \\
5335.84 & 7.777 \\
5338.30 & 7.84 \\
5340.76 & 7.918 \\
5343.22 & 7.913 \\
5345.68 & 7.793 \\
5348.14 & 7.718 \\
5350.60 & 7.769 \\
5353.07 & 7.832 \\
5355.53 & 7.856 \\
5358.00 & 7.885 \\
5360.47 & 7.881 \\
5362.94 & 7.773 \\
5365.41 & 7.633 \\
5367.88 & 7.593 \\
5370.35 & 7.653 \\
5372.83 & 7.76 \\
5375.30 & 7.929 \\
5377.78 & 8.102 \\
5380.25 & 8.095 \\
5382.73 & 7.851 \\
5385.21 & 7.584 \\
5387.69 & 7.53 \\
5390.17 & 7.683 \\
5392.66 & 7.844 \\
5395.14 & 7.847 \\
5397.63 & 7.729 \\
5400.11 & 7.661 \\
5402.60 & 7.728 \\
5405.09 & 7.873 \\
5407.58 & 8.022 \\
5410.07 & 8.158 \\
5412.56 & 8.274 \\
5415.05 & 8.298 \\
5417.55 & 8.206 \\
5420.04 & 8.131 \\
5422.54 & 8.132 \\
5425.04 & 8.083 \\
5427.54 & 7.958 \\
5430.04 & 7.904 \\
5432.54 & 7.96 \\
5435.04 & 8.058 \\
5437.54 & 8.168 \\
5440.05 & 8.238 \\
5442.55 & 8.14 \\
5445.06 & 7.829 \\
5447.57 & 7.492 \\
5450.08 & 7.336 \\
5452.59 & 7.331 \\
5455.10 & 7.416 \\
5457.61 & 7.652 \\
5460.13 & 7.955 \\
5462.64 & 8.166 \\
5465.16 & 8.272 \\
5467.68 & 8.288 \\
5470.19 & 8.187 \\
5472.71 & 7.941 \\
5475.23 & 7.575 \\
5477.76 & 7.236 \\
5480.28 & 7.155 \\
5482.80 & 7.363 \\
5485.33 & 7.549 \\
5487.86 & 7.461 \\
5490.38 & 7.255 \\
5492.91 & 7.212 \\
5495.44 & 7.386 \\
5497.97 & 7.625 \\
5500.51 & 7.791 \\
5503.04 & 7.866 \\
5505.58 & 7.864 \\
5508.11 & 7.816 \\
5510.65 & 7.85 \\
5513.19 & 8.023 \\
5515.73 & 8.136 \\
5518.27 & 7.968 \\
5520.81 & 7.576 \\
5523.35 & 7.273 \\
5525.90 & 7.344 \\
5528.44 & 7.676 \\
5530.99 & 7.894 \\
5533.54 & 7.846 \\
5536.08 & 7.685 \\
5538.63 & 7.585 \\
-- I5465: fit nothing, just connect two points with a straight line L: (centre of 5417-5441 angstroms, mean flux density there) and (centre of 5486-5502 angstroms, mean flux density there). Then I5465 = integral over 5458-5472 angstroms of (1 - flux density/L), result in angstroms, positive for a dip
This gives -0.71 angstroms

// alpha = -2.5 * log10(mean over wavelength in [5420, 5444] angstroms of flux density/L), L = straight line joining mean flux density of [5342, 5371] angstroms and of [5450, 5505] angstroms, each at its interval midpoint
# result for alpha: -0.05 mag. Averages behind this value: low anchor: 7.78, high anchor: 7.65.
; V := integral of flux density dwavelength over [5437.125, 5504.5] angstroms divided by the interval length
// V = 7.69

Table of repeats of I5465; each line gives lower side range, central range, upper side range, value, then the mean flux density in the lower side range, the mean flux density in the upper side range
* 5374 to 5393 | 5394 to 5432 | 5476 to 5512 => -1.2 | 7.83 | 7.53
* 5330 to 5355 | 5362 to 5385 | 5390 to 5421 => 0.2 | 7.78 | 7.97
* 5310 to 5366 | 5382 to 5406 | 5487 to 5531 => 0.4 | 7.93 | 7.66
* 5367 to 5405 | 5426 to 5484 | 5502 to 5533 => -0.3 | 7.78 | 7.77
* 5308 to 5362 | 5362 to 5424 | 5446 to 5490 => -0.4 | 7.97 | 7.66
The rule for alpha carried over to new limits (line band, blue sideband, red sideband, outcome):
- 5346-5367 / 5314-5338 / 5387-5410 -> 0.01 mag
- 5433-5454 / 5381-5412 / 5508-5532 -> -0.01 mag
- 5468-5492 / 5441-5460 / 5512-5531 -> 0.02 mag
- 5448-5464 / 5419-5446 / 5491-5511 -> 0.04 mag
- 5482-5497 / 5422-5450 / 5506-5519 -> 0.08 mag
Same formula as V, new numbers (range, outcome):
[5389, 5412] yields 7.85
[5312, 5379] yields 7.88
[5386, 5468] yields 7.91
